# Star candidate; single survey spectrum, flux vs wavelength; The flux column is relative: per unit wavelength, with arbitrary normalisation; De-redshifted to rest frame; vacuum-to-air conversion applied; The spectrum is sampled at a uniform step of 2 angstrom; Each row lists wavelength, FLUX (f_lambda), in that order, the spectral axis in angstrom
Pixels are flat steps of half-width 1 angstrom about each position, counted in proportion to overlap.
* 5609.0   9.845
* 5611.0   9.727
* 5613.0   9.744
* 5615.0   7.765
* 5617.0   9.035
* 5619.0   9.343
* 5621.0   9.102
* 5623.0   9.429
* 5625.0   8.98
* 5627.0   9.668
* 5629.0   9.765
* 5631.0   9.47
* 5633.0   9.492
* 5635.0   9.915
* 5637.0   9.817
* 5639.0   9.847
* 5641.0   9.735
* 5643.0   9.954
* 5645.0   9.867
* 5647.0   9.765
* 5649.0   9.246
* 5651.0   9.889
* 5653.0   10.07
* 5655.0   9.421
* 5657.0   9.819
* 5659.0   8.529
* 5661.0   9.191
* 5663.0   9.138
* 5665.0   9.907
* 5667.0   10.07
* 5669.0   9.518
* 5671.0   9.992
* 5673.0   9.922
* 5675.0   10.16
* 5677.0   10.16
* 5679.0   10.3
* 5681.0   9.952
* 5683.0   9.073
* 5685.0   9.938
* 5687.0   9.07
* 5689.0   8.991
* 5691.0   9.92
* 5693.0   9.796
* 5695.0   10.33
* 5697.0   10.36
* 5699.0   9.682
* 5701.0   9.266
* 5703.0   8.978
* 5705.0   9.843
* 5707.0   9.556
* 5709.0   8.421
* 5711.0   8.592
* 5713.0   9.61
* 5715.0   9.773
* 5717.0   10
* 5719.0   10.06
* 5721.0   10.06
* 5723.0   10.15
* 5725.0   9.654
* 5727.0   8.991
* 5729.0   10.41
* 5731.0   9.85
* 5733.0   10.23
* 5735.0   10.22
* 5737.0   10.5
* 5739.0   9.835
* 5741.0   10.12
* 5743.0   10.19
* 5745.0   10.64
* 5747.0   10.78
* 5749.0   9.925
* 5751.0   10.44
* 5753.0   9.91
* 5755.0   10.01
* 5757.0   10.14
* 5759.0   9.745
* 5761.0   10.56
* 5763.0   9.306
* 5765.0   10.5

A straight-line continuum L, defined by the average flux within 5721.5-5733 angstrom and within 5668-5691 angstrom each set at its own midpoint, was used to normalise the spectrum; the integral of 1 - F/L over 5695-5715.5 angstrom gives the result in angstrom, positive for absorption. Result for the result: 0.75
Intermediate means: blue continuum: 9.74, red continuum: 9.86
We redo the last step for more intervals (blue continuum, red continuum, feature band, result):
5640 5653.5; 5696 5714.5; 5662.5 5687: -0.6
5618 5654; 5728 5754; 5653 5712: 1.8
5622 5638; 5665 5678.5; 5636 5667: 0.5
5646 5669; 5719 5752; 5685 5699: 0.1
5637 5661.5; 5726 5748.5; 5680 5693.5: 0.4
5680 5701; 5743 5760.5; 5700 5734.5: 1.0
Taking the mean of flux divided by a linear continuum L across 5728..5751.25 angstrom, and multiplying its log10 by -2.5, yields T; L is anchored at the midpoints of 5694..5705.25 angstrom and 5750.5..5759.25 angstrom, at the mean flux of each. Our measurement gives -0.03 mag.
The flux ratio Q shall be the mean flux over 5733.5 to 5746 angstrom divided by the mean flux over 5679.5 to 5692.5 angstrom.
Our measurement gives 1.08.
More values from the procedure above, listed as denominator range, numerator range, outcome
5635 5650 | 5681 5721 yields 0.98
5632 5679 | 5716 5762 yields 1.04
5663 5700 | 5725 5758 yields 1.03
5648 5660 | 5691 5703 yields 1.03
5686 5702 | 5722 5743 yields 1.03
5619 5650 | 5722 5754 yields 1.05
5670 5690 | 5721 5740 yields 1.02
